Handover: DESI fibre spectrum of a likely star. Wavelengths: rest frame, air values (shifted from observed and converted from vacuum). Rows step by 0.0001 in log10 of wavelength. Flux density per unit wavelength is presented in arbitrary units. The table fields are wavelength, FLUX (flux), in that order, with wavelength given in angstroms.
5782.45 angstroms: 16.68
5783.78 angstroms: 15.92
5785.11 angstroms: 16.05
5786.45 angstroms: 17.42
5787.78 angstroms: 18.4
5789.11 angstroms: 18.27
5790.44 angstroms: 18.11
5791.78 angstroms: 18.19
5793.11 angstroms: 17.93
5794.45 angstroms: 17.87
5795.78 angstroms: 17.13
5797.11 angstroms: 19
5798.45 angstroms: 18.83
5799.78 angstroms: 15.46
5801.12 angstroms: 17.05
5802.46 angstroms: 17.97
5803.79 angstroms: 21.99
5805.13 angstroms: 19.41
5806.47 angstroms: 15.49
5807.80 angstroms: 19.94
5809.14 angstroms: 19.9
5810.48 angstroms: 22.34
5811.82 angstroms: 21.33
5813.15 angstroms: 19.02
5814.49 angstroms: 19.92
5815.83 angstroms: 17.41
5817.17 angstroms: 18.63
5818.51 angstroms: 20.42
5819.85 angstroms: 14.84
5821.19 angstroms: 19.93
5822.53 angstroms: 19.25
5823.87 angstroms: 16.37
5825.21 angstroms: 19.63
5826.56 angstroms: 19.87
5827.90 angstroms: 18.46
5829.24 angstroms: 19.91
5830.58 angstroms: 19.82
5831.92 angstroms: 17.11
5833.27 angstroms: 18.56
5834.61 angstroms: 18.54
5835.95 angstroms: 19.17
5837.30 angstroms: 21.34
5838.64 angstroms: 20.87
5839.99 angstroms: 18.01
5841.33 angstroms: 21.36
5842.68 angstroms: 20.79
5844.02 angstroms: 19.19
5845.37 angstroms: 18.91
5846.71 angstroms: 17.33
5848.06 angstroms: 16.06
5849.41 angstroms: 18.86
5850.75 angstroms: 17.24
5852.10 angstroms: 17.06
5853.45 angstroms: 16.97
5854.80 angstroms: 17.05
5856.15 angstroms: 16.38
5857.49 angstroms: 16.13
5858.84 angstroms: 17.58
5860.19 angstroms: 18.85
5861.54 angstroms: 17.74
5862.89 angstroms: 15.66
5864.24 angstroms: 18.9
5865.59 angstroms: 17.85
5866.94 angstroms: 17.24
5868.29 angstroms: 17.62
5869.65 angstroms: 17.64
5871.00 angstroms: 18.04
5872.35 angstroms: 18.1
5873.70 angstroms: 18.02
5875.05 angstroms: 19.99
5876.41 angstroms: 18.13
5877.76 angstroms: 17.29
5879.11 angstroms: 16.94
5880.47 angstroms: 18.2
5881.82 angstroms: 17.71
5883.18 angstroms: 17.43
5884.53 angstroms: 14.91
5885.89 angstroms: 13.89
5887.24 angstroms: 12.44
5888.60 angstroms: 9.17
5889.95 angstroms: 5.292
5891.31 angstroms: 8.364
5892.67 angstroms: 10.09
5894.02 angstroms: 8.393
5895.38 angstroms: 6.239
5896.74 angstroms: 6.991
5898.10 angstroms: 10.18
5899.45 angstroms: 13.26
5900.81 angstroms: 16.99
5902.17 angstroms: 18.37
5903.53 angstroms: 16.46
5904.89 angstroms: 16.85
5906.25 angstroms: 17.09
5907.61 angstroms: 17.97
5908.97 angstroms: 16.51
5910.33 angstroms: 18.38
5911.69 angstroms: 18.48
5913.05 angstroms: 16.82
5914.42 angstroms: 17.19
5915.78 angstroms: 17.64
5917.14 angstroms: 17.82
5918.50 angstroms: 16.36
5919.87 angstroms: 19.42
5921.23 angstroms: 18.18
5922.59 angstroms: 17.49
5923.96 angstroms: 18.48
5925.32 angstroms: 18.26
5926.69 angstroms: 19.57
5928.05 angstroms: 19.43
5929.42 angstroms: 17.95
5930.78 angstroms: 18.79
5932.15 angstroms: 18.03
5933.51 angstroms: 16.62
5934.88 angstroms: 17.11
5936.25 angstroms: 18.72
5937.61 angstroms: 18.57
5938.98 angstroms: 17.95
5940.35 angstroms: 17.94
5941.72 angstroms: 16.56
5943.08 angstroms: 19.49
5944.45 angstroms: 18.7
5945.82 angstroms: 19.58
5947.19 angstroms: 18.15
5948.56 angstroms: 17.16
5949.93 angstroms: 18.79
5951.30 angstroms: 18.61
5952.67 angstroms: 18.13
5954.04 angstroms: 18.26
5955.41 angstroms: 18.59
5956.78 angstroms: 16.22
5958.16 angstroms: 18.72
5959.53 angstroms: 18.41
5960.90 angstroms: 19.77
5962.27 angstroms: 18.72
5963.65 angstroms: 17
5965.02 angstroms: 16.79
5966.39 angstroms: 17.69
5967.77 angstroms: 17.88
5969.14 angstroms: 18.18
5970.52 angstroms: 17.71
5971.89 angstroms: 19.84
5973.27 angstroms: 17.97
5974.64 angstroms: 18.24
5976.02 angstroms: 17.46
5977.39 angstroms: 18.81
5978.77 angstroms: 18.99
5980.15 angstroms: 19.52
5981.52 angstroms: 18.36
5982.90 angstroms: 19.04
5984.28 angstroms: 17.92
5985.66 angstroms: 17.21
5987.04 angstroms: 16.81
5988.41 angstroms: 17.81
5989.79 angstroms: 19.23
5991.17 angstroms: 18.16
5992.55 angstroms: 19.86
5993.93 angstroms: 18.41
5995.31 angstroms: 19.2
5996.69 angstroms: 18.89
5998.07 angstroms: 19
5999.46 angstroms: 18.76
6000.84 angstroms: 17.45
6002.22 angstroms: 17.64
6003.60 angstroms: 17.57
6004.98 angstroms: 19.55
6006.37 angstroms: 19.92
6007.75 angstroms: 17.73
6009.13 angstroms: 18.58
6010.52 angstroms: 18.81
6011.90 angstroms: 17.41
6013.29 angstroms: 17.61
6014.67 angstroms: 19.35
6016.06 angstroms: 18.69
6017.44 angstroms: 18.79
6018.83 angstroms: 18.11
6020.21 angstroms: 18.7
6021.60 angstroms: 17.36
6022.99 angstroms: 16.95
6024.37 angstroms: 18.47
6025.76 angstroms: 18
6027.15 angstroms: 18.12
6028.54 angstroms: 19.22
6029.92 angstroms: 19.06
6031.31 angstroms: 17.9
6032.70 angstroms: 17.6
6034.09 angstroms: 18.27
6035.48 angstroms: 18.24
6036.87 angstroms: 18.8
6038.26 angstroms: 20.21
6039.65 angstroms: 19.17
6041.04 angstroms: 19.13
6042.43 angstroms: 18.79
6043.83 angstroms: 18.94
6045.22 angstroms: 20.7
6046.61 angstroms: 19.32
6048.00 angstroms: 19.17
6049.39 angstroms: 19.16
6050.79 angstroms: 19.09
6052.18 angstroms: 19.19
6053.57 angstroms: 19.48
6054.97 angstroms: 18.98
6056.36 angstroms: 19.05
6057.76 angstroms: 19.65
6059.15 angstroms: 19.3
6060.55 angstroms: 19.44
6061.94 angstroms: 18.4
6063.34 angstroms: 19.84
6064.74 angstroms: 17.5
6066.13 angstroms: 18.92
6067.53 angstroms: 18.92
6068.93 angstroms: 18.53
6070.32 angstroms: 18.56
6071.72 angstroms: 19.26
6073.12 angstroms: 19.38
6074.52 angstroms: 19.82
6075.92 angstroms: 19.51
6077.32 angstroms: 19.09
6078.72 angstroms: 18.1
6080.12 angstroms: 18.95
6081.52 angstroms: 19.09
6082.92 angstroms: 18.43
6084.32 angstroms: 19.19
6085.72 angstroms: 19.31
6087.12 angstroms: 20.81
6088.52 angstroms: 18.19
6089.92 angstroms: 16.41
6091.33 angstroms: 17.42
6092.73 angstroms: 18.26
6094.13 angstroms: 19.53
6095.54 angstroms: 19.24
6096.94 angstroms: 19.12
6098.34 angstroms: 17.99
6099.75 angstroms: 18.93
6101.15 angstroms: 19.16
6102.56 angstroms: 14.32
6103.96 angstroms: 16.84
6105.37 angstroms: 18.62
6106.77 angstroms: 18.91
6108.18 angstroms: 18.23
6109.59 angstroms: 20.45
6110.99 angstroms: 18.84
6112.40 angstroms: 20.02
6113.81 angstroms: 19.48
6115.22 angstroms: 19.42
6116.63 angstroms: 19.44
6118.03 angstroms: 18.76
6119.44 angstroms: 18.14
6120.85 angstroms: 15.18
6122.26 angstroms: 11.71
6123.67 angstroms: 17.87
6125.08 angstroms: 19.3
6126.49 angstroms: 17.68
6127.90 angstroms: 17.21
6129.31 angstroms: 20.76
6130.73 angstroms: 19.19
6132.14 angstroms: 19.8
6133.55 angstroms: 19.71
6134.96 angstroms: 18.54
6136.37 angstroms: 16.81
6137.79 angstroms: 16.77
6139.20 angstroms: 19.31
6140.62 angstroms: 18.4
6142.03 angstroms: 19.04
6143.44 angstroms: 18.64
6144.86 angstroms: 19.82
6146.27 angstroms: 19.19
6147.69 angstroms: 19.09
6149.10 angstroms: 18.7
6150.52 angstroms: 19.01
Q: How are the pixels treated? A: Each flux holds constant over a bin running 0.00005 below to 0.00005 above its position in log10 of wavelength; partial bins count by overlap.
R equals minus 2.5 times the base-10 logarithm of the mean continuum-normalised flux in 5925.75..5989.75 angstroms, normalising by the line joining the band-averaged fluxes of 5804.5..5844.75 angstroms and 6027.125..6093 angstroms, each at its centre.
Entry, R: 0.05 mag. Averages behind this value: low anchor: 19.2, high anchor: 18.9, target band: 18.2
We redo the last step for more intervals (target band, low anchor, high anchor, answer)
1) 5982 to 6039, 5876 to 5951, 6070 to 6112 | -0.05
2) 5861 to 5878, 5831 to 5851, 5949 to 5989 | 0.05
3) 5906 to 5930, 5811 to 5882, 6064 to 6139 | 0.03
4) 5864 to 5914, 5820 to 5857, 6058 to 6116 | 0.22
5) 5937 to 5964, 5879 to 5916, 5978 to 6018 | -0.12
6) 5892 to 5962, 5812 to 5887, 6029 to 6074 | 0.09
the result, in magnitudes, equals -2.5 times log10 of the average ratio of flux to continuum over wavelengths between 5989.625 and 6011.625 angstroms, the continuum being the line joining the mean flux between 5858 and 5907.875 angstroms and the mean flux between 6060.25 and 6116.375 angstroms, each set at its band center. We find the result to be -0.086 mag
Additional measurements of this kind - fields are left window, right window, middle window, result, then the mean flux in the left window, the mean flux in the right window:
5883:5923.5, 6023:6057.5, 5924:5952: -0.17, 14.5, 18.9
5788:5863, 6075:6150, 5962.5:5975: 0.03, 18.5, 18.5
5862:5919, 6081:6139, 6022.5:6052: -0.08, 15.4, 18.4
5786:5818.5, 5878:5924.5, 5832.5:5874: -0.09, 18.7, 14.9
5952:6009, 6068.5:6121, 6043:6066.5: -0.04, 18.3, 18.7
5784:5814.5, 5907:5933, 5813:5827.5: -0.01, 18.5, 18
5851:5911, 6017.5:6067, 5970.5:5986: -0.06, 15.5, 18.8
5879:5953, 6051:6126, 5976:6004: -0.07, 16.2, 18.6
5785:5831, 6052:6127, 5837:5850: -0.03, 18.6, 18.6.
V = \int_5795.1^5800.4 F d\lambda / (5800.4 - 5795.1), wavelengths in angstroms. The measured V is 17.7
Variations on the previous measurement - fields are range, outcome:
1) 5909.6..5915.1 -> 17.7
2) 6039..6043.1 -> 19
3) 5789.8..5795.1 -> 18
